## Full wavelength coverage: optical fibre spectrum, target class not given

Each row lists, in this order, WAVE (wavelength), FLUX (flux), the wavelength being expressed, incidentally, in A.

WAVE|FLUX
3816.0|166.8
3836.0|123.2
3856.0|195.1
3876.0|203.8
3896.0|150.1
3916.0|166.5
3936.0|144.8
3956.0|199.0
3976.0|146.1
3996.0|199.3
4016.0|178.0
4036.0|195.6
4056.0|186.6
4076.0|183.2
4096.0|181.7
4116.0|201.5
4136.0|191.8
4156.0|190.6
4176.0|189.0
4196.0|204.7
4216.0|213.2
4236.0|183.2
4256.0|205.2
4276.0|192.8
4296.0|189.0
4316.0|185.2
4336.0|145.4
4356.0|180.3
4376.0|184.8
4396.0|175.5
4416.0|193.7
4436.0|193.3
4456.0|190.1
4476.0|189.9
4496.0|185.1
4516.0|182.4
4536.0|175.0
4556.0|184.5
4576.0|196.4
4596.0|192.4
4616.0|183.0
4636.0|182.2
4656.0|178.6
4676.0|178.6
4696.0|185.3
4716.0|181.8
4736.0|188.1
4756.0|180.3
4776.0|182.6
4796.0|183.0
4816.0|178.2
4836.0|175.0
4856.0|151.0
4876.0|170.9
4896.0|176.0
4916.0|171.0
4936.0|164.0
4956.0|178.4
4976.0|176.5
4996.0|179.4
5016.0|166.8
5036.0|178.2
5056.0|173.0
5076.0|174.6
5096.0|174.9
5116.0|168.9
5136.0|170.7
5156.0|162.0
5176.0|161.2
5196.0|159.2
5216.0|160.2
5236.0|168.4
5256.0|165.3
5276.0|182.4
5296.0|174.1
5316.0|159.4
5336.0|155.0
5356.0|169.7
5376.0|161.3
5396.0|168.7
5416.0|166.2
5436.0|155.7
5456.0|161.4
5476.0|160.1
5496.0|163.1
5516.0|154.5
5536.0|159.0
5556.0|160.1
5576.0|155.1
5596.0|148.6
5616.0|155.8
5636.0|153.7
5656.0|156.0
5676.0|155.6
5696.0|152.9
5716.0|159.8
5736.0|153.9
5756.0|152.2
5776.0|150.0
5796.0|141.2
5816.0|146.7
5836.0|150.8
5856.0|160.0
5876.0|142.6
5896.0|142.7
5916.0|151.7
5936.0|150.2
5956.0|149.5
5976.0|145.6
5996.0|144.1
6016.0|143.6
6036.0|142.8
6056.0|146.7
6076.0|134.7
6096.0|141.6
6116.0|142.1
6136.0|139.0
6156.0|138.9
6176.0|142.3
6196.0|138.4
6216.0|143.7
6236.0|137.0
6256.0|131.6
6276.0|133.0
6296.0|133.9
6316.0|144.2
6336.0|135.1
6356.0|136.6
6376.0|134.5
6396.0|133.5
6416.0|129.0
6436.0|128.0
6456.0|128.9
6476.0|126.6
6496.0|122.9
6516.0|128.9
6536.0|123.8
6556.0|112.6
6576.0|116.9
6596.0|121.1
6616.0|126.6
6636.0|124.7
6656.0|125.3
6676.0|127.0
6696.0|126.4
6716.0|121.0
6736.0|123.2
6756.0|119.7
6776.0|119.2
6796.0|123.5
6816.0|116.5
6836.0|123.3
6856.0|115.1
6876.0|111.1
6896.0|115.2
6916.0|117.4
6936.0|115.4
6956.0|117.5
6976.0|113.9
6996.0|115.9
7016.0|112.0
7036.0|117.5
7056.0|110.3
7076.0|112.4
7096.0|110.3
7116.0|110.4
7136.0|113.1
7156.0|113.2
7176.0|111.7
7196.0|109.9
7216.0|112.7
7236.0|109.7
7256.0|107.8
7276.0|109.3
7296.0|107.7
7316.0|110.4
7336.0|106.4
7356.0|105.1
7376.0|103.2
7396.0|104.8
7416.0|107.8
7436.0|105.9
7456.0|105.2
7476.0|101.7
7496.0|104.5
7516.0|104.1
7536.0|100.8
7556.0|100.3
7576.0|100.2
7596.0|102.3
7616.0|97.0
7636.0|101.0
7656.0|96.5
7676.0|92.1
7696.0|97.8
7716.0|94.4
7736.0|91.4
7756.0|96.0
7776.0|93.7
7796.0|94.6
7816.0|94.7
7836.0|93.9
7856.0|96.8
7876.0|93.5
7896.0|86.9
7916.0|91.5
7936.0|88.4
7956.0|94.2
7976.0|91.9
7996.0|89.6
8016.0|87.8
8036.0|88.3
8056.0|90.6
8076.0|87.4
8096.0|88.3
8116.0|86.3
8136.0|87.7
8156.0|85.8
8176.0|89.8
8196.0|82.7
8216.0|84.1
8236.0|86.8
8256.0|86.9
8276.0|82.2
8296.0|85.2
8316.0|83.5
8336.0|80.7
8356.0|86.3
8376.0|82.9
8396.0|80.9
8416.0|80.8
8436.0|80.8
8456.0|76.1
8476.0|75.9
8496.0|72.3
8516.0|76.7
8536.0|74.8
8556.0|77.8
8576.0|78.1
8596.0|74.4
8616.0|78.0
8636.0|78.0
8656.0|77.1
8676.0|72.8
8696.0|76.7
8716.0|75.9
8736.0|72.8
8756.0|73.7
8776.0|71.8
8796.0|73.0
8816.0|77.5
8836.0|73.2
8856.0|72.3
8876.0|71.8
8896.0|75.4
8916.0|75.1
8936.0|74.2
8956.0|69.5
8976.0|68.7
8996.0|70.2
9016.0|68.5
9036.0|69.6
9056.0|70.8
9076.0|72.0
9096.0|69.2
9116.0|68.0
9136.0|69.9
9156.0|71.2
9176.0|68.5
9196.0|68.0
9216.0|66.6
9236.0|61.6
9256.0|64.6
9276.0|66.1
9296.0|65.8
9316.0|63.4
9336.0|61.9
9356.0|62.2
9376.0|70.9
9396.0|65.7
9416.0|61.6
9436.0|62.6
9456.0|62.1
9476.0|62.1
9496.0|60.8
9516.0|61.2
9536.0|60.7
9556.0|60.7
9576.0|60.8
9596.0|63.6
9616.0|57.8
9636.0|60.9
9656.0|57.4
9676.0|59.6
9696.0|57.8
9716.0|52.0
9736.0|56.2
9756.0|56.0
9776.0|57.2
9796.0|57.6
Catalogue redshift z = 0.000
